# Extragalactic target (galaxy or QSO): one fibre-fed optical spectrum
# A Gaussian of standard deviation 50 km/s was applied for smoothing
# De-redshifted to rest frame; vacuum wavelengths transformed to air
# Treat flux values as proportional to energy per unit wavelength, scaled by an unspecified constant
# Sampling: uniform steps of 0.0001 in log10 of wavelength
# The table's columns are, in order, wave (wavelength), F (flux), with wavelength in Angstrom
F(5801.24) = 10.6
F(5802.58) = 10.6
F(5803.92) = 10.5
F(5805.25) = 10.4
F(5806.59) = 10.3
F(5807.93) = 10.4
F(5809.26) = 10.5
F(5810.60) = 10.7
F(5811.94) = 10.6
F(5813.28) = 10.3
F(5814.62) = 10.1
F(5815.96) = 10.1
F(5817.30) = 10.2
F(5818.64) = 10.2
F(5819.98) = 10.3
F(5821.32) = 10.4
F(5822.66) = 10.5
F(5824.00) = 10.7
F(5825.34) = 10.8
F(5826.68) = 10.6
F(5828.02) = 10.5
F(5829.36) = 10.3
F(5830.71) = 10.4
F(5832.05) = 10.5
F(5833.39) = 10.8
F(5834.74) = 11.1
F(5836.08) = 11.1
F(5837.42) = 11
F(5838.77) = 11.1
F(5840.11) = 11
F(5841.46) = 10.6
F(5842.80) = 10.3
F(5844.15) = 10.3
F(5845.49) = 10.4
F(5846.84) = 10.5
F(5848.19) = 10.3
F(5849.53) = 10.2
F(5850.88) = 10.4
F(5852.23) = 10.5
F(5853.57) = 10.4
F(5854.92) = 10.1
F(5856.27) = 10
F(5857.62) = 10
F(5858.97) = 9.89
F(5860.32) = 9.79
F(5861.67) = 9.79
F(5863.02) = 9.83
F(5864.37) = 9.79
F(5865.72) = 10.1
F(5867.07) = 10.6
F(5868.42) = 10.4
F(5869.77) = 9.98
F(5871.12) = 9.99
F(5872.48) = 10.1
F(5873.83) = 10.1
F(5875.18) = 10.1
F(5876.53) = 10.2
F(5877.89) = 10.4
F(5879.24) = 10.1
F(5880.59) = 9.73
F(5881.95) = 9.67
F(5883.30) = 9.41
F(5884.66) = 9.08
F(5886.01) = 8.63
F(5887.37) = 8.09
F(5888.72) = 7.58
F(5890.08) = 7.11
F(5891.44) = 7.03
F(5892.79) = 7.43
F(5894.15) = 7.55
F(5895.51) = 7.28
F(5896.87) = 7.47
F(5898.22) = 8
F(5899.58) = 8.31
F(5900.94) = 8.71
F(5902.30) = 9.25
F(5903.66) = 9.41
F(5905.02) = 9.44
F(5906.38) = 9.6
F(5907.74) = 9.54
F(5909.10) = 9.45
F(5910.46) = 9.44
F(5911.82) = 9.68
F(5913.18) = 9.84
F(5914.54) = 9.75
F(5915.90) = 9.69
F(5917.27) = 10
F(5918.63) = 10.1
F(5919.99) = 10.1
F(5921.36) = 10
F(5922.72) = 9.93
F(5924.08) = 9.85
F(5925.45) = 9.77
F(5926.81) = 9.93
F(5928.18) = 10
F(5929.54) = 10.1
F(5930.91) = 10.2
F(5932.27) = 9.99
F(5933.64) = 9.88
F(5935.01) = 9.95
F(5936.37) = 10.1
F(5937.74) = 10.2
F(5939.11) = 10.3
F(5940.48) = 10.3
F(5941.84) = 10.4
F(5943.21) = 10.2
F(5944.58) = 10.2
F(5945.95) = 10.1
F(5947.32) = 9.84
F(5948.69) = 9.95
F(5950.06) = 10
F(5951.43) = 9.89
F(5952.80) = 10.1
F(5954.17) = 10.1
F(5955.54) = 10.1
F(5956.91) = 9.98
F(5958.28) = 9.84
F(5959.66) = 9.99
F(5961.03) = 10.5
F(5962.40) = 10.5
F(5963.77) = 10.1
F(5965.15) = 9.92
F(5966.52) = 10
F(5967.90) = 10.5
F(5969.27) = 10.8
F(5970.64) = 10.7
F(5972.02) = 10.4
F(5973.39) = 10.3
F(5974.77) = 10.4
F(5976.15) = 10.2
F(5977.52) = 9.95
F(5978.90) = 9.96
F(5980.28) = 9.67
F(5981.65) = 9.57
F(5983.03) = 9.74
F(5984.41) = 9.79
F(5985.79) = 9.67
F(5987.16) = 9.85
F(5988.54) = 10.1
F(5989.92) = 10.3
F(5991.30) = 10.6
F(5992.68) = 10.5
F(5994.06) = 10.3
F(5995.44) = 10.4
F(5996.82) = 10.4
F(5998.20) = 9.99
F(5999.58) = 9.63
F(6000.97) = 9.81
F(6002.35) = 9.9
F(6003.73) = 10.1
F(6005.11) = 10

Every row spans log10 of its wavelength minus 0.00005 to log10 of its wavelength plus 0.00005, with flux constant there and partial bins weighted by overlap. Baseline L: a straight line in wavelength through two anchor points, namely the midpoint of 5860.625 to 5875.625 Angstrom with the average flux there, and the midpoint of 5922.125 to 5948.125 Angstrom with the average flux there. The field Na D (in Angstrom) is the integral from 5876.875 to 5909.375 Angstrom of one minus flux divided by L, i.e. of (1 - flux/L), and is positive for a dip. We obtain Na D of 4.46 Angstrom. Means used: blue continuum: 10.1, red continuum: 10.1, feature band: 8.68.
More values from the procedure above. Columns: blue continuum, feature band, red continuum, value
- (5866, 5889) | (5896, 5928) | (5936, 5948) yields 1.7 Angstrom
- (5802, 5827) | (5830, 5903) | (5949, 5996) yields 4.7 Angstrom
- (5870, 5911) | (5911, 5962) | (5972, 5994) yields -2.8 Angstrom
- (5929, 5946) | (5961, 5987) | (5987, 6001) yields 0.1 Angstrom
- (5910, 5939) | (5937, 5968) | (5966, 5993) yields -0.2 Angstrom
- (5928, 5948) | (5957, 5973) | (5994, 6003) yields -0.3 Angstrom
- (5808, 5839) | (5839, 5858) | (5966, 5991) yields 0.2 Angstrom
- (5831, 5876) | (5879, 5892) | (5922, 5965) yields 2.1 Angstrom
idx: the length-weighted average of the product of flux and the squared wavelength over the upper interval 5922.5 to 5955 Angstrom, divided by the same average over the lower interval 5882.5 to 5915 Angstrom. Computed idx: 1.2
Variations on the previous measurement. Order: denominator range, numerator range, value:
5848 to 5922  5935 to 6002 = 1.10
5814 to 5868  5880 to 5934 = 0.90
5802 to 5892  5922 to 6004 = 1.04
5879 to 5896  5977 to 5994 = 1.24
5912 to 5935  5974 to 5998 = 1.04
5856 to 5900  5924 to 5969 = 1.12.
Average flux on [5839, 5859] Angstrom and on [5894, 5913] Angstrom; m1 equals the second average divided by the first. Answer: 0.9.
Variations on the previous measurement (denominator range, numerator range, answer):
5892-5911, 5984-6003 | 1.17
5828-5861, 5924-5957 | 0.96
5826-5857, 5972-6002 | 0.95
